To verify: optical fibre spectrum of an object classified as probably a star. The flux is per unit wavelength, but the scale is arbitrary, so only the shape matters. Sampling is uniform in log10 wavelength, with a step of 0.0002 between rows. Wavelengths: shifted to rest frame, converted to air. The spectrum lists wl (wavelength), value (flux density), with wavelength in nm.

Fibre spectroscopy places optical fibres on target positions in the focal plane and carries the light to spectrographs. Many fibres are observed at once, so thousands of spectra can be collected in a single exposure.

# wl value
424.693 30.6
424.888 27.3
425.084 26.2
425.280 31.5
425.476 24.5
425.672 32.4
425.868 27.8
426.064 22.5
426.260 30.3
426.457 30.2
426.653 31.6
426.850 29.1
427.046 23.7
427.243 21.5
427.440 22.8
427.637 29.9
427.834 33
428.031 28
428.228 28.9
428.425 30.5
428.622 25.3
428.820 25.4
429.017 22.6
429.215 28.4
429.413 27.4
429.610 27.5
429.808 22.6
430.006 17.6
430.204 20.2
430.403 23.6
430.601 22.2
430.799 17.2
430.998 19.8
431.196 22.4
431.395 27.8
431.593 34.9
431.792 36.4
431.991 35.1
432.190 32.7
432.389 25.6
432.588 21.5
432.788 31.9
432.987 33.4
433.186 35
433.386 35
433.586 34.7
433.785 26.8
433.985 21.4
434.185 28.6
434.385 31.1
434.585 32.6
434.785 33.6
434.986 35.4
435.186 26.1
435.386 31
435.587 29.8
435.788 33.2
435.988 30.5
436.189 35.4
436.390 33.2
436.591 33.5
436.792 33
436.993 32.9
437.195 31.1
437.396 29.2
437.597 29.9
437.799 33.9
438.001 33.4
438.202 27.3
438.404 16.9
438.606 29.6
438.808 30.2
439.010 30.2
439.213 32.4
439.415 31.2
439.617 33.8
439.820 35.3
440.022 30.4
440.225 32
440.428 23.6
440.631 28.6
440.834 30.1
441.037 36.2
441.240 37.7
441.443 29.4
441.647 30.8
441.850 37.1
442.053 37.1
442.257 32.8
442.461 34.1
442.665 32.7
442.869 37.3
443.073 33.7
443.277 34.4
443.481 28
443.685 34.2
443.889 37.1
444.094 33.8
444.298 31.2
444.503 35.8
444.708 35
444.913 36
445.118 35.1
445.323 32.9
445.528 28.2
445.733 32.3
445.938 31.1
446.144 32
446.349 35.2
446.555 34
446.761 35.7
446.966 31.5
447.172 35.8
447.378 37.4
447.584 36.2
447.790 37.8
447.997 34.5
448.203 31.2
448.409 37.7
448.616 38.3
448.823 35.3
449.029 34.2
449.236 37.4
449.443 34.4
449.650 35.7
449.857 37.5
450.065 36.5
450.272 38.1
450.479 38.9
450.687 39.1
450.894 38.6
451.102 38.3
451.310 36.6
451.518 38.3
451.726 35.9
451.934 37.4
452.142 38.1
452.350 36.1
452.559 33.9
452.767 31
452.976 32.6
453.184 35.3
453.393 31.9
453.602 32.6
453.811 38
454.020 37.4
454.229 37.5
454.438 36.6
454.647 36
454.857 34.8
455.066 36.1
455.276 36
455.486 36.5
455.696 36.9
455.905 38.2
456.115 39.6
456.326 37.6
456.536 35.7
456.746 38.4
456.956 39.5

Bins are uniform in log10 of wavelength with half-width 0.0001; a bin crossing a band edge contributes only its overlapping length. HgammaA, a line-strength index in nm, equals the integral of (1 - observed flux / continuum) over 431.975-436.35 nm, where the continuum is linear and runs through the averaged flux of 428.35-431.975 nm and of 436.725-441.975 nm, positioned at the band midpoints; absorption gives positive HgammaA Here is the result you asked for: -0.49 nm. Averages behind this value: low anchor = 25.3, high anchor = 31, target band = 30.9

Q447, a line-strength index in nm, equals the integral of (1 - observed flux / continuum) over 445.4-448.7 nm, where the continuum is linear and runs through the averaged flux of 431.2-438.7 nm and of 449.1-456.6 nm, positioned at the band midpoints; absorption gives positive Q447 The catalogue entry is 0.03 nm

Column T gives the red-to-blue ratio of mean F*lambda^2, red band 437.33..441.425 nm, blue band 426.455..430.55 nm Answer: 1.24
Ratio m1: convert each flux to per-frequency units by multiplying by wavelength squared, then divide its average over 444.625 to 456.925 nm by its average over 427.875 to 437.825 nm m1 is 1.3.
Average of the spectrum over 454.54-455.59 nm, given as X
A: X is 35.9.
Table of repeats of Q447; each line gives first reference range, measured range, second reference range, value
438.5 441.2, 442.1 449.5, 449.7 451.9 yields 0.08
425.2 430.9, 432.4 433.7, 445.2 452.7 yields -0.14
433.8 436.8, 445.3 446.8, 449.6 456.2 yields 0.08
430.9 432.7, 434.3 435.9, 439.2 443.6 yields -0.09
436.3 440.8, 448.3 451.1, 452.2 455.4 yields -0.27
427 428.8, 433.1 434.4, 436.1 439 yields -0.05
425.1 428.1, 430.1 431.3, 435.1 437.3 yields 0.35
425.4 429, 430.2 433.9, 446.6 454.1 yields 0.12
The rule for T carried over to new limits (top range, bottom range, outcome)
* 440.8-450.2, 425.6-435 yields 1.33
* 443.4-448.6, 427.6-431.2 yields 1.48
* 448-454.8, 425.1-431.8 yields 1.52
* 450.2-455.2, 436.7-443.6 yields 1.21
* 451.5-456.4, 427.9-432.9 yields 1.52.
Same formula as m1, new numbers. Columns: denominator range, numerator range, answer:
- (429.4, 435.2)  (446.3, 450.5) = 1.37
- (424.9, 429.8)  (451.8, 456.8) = 1.48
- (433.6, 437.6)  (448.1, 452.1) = 1.27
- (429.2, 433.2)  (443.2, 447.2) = 1.34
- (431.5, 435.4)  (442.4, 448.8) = 1.16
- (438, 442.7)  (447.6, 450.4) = 1.20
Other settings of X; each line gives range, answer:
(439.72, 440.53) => 30.3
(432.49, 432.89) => 26.7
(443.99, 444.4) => 32.5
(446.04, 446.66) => 33.7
